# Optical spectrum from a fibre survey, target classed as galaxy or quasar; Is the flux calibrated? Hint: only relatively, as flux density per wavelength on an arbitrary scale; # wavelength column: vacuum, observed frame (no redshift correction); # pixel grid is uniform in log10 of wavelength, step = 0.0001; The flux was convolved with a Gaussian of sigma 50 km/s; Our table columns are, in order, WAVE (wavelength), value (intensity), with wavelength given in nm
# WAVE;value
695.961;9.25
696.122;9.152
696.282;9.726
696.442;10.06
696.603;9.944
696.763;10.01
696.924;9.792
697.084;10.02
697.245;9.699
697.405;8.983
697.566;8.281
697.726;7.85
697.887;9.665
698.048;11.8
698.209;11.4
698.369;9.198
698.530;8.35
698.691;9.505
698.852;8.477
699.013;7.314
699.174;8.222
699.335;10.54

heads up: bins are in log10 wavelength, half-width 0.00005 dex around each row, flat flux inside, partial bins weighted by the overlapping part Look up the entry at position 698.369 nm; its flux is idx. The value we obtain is 9.198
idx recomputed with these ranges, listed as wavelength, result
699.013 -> 7.314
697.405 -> 8.983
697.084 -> 10.02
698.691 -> 9.505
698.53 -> 8.35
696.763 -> 10.01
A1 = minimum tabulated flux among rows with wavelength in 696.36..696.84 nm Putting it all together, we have 9.944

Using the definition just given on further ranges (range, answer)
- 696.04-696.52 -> 9.152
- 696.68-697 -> 9.792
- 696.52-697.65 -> 8.281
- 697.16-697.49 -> 8.983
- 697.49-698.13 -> 7.85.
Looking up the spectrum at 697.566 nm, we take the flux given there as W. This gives 8.281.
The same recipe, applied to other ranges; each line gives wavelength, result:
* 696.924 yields 9.792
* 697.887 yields 9.665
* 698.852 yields 8.477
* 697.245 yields 9.699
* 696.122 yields 9.152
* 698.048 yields 11.8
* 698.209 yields 11.4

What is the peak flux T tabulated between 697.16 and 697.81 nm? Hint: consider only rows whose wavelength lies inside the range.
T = 9.699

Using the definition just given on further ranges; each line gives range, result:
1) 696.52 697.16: 10.02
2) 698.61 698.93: 9.505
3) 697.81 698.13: 11.8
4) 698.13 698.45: 11.4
